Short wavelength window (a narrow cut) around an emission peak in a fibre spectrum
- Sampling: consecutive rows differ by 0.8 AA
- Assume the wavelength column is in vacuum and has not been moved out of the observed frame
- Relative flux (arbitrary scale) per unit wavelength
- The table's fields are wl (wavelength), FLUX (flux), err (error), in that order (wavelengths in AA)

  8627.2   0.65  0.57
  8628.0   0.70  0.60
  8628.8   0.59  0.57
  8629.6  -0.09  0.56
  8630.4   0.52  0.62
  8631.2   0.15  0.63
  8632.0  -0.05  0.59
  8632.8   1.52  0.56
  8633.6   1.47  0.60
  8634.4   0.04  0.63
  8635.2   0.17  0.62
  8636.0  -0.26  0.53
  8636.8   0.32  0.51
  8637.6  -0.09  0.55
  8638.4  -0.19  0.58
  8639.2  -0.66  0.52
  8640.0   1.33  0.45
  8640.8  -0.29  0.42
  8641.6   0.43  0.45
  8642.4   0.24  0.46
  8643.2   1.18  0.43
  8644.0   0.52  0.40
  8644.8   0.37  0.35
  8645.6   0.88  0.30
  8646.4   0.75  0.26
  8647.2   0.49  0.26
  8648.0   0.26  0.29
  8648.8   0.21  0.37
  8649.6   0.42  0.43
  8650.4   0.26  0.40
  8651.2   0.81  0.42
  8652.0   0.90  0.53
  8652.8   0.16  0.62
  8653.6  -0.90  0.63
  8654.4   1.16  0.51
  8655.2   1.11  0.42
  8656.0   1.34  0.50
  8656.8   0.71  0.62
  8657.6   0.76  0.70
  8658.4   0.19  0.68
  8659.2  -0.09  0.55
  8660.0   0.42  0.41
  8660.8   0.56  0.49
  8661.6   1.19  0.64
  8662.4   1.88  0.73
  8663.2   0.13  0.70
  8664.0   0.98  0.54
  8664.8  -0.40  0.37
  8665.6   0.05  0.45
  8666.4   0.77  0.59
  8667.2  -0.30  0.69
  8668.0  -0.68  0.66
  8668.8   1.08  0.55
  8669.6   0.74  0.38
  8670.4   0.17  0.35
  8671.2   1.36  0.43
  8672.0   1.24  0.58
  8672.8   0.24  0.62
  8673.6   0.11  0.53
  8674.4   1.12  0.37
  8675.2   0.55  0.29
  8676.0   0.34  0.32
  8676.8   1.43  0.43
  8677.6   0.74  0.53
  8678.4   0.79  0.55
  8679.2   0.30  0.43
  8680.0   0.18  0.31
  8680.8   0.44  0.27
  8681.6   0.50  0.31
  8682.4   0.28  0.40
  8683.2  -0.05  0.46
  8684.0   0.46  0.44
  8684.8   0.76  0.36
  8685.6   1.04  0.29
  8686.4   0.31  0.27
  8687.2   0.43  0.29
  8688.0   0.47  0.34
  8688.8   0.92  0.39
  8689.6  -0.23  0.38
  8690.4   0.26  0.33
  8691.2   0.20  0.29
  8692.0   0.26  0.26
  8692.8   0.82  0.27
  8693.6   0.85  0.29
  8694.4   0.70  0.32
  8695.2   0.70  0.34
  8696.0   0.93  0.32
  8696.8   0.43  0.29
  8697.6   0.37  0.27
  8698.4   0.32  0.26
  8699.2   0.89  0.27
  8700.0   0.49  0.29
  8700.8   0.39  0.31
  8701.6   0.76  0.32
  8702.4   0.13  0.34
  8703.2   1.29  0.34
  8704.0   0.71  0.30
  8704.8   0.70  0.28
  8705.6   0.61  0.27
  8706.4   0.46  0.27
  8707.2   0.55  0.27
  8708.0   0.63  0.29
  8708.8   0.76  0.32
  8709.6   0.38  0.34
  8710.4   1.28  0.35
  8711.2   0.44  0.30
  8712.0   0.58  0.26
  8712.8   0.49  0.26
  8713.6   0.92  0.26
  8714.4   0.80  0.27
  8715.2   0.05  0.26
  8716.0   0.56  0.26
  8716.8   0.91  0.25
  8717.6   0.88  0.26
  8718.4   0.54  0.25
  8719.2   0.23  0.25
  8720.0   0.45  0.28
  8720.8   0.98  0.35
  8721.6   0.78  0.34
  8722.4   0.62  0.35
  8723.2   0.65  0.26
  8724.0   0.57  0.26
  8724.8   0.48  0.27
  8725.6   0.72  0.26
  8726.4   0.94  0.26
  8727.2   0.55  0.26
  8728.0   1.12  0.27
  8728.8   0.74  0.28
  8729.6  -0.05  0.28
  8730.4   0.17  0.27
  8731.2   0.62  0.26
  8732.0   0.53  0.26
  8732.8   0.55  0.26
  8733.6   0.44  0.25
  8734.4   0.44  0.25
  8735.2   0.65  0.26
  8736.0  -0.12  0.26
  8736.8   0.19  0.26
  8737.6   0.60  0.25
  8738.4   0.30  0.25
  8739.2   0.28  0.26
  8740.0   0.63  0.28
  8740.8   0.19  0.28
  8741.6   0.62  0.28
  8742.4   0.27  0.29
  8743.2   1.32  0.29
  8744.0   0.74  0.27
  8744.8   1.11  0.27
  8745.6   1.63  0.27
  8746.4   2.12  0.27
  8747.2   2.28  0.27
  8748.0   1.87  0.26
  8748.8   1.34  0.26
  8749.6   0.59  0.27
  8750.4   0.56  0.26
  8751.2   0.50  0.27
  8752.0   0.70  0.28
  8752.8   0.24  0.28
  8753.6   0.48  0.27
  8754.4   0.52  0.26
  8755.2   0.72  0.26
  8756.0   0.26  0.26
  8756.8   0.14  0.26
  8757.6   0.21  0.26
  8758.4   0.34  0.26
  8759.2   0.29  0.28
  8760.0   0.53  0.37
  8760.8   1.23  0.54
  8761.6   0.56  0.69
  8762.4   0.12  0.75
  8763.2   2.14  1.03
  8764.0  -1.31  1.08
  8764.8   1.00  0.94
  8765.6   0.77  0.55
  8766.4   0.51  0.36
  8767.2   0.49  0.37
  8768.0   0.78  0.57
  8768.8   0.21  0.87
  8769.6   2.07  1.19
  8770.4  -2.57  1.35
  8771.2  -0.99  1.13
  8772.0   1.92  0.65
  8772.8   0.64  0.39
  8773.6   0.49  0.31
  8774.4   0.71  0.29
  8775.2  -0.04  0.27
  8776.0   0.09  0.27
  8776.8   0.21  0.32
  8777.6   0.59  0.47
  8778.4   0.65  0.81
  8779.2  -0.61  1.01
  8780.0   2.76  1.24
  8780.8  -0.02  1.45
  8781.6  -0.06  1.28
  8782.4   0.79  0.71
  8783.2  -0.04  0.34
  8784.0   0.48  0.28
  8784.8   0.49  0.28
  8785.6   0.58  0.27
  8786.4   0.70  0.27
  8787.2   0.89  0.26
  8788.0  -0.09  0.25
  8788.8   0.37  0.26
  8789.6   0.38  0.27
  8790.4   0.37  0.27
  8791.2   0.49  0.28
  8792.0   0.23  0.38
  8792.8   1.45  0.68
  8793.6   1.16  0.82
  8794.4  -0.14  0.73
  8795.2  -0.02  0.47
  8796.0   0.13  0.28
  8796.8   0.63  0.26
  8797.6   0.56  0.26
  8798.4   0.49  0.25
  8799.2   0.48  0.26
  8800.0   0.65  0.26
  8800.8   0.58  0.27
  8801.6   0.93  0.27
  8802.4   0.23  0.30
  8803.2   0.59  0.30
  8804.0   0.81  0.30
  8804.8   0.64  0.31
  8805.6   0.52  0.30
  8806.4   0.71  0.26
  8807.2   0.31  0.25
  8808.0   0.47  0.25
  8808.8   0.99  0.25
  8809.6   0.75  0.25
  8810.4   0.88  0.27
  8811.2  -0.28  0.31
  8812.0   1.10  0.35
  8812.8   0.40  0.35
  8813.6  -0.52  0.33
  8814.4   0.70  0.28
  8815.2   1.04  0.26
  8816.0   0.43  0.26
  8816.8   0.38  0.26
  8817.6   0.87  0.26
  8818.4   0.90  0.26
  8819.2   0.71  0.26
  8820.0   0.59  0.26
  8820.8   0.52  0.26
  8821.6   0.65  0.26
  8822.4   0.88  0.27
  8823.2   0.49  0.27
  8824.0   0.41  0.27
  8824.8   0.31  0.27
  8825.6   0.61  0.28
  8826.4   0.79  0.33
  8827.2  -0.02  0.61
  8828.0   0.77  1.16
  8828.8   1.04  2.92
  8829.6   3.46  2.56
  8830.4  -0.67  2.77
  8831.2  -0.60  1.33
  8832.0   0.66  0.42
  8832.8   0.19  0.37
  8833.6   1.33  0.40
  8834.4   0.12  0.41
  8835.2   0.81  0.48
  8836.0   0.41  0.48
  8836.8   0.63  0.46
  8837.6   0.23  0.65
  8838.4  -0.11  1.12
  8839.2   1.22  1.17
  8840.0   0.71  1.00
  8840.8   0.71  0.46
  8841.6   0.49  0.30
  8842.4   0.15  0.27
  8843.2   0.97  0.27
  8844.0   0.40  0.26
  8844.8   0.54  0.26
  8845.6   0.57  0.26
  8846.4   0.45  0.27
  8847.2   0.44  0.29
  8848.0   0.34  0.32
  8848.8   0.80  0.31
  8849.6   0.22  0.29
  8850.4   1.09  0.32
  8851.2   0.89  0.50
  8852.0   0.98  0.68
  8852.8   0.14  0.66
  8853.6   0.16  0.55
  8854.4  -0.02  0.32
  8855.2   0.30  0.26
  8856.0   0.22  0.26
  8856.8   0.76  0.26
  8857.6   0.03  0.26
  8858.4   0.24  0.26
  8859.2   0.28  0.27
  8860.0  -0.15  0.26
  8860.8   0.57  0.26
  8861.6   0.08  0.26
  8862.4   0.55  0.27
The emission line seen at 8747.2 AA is Hgamma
